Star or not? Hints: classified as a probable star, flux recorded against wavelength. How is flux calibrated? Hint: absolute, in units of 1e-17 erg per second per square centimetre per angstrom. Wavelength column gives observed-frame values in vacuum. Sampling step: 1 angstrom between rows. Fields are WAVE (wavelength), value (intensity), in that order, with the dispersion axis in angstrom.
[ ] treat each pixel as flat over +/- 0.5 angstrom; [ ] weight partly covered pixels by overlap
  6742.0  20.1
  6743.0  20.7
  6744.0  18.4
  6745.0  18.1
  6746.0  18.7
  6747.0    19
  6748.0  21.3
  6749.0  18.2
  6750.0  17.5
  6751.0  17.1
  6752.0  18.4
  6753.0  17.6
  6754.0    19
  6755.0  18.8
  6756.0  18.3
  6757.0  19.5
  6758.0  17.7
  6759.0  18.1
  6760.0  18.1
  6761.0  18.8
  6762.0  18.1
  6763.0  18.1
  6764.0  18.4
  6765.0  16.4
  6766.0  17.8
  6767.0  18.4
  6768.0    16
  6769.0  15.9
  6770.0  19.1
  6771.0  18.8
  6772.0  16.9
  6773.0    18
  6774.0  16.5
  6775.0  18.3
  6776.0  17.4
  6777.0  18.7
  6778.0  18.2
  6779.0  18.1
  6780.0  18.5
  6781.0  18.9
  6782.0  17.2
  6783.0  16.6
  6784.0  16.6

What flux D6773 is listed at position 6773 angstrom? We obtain 18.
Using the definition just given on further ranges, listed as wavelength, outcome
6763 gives 18.1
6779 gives 18.1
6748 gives 21.3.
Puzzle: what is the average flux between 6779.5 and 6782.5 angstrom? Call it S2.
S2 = 18.2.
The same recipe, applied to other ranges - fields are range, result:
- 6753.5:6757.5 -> 18.9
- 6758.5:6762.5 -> 18.3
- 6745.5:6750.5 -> 18.9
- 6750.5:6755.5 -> 18.2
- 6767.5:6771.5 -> 17.5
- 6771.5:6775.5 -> 17.4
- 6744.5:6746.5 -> 18.4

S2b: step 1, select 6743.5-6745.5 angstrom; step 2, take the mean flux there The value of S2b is 18.2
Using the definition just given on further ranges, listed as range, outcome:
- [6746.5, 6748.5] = 20.1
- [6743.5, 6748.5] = 19.1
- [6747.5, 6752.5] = 18.5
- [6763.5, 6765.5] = 17.4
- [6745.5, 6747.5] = 18.9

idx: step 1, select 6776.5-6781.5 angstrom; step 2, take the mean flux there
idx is 18.5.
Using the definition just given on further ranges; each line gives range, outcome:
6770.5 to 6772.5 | 17.9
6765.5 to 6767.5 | 18.1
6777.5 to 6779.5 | 18.1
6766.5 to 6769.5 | 16.8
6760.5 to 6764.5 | 18.4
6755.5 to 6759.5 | 18.4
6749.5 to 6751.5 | 17.3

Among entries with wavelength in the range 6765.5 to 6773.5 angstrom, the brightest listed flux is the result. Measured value 19.1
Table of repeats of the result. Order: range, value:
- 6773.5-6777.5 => 18.7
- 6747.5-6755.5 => 21.3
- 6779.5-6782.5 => 18.9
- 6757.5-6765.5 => 18.8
